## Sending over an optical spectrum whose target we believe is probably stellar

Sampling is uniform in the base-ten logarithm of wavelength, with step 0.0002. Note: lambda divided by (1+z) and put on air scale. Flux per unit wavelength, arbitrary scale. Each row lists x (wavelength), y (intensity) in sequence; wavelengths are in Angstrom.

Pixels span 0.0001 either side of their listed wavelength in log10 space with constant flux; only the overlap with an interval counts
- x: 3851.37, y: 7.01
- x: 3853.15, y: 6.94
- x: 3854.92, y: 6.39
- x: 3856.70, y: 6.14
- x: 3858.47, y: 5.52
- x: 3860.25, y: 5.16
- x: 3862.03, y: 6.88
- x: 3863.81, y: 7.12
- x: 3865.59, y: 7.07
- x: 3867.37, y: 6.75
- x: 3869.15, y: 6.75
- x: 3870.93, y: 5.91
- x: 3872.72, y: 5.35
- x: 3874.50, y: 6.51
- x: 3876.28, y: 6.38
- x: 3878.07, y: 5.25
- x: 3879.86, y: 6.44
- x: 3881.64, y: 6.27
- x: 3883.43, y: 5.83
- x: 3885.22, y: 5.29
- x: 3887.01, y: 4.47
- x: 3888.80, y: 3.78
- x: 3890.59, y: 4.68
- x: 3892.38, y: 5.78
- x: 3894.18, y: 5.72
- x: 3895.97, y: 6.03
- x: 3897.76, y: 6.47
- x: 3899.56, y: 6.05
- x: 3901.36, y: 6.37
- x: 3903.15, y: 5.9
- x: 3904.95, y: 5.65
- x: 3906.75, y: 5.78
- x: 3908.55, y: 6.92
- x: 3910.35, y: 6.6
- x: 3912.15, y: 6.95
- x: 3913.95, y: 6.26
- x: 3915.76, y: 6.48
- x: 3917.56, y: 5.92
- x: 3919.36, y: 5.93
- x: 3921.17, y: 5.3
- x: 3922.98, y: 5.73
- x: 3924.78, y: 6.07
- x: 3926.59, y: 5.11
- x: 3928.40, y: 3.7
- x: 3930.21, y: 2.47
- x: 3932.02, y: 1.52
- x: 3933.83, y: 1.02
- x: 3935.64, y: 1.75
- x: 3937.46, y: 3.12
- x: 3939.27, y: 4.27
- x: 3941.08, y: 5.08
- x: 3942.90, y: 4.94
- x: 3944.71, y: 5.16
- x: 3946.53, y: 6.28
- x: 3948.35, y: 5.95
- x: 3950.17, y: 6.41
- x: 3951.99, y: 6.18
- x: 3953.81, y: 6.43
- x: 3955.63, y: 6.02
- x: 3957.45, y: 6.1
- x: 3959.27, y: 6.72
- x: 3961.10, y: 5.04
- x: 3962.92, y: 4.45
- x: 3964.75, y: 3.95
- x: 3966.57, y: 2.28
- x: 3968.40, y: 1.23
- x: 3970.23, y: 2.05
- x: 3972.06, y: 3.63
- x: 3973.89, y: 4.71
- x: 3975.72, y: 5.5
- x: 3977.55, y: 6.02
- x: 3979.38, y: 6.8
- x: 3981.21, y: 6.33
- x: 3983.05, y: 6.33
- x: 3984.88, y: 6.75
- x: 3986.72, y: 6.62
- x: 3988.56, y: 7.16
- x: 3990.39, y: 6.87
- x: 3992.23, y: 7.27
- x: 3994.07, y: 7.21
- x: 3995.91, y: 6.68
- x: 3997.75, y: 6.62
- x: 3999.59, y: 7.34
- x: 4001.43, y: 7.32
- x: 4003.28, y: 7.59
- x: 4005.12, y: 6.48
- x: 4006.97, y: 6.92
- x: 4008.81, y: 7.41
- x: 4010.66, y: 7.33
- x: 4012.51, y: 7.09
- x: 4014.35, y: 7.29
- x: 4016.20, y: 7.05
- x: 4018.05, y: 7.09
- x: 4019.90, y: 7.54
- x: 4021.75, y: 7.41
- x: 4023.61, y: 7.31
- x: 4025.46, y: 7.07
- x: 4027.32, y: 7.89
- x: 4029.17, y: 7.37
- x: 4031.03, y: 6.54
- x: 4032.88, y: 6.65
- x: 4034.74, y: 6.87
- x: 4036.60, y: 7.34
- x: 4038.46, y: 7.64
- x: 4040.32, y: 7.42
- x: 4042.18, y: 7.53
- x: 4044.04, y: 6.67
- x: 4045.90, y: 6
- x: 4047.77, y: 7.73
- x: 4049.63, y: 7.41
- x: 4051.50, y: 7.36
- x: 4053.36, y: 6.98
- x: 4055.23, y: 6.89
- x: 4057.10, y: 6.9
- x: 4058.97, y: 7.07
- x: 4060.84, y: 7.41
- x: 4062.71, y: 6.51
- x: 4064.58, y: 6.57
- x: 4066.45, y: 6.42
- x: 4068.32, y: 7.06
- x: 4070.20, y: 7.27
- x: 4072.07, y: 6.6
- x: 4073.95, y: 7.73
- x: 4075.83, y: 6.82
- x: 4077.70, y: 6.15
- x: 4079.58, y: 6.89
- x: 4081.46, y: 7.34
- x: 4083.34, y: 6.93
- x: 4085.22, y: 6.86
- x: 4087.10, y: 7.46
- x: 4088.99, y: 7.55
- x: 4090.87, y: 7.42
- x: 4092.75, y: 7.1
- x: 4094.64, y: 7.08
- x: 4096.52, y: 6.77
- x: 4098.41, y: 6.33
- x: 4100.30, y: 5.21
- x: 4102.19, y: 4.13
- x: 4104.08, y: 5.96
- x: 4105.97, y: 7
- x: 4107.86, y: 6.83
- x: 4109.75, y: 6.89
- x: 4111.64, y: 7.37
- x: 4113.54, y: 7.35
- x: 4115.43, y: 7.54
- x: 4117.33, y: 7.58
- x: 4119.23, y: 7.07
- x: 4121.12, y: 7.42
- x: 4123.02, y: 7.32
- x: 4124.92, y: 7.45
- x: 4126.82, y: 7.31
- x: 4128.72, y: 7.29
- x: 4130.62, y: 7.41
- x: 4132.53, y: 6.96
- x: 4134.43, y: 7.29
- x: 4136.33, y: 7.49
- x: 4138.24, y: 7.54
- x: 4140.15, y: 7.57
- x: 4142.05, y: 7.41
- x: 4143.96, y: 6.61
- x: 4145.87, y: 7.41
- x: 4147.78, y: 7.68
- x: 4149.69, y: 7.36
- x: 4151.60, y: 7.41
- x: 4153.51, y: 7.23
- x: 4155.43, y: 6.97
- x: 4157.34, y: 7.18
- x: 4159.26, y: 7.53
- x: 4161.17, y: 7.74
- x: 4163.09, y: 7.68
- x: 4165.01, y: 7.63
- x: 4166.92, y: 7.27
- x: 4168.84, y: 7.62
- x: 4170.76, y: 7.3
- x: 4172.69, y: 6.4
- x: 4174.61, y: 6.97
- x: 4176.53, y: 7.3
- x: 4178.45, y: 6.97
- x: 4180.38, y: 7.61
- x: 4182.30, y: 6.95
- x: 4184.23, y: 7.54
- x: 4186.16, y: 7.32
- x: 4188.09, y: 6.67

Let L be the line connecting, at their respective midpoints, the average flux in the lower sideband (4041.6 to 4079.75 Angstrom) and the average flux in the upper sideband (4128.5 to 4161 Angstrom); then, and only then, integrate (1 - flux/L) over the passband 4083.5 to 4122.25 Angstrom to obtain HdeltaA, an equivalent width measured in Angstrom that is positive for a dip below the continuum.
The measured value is 1.6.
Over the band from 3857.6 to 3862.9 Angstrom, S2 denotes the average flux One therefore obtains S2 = 5.85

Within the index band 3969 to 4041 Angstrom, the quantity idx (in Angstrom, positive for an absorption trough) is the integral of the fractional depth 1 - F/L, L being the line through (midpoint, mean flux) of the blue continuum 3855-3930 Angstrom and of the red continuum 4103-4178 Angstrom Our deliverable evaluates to -2.1 Angstrom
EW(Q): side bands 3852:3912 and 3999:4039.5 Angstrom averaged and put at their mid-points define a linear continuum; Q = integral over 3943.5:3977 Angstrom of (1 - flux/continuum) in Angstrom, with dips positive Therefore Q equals 8.9 Angstrom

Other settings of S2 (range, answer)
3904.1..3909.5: 6.12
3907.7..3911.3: 6.76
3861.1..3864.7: 6.97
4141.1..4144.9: 7.01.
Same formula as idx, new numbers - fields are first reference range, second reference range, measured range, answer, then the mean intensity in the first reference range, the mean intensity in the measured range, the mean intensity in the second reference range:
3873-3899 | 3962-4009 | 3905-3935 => 3.1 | 5.64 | 5.09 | 5.81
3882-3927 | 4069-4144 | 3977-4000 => -1.7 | 5.82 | 6.77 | 7.01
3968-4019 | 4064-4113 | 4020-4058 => -3.5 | 6.37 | 7.16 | 6.76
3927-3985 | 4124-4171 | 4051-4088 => -4.2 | 4.61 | 6.96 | 7.38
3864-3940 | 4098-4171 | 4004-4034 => -4.2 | 5.39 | 7.15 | 7.14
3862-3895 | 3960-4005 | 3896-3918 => -1.7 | 5.88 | 6.28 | 5.68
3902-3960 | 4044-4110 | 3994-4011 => -3.0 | 5.24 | 7.08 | 6.81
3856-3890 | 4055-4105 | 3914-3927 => 0.6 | 5.93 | 5.85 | 6.75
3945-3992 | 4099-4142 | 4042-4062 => -2.4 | 5.46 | 7.06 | 7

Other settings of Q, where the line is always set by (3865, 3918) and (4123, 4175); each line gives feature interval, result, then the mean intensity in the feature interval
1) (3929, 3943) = 7.41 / 2.93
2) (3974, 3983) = 0.54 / 6.05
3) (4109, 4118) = -0.26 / 7.35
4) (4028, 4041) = -0.77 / 7.13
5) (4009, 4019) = -0.86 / 7.19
